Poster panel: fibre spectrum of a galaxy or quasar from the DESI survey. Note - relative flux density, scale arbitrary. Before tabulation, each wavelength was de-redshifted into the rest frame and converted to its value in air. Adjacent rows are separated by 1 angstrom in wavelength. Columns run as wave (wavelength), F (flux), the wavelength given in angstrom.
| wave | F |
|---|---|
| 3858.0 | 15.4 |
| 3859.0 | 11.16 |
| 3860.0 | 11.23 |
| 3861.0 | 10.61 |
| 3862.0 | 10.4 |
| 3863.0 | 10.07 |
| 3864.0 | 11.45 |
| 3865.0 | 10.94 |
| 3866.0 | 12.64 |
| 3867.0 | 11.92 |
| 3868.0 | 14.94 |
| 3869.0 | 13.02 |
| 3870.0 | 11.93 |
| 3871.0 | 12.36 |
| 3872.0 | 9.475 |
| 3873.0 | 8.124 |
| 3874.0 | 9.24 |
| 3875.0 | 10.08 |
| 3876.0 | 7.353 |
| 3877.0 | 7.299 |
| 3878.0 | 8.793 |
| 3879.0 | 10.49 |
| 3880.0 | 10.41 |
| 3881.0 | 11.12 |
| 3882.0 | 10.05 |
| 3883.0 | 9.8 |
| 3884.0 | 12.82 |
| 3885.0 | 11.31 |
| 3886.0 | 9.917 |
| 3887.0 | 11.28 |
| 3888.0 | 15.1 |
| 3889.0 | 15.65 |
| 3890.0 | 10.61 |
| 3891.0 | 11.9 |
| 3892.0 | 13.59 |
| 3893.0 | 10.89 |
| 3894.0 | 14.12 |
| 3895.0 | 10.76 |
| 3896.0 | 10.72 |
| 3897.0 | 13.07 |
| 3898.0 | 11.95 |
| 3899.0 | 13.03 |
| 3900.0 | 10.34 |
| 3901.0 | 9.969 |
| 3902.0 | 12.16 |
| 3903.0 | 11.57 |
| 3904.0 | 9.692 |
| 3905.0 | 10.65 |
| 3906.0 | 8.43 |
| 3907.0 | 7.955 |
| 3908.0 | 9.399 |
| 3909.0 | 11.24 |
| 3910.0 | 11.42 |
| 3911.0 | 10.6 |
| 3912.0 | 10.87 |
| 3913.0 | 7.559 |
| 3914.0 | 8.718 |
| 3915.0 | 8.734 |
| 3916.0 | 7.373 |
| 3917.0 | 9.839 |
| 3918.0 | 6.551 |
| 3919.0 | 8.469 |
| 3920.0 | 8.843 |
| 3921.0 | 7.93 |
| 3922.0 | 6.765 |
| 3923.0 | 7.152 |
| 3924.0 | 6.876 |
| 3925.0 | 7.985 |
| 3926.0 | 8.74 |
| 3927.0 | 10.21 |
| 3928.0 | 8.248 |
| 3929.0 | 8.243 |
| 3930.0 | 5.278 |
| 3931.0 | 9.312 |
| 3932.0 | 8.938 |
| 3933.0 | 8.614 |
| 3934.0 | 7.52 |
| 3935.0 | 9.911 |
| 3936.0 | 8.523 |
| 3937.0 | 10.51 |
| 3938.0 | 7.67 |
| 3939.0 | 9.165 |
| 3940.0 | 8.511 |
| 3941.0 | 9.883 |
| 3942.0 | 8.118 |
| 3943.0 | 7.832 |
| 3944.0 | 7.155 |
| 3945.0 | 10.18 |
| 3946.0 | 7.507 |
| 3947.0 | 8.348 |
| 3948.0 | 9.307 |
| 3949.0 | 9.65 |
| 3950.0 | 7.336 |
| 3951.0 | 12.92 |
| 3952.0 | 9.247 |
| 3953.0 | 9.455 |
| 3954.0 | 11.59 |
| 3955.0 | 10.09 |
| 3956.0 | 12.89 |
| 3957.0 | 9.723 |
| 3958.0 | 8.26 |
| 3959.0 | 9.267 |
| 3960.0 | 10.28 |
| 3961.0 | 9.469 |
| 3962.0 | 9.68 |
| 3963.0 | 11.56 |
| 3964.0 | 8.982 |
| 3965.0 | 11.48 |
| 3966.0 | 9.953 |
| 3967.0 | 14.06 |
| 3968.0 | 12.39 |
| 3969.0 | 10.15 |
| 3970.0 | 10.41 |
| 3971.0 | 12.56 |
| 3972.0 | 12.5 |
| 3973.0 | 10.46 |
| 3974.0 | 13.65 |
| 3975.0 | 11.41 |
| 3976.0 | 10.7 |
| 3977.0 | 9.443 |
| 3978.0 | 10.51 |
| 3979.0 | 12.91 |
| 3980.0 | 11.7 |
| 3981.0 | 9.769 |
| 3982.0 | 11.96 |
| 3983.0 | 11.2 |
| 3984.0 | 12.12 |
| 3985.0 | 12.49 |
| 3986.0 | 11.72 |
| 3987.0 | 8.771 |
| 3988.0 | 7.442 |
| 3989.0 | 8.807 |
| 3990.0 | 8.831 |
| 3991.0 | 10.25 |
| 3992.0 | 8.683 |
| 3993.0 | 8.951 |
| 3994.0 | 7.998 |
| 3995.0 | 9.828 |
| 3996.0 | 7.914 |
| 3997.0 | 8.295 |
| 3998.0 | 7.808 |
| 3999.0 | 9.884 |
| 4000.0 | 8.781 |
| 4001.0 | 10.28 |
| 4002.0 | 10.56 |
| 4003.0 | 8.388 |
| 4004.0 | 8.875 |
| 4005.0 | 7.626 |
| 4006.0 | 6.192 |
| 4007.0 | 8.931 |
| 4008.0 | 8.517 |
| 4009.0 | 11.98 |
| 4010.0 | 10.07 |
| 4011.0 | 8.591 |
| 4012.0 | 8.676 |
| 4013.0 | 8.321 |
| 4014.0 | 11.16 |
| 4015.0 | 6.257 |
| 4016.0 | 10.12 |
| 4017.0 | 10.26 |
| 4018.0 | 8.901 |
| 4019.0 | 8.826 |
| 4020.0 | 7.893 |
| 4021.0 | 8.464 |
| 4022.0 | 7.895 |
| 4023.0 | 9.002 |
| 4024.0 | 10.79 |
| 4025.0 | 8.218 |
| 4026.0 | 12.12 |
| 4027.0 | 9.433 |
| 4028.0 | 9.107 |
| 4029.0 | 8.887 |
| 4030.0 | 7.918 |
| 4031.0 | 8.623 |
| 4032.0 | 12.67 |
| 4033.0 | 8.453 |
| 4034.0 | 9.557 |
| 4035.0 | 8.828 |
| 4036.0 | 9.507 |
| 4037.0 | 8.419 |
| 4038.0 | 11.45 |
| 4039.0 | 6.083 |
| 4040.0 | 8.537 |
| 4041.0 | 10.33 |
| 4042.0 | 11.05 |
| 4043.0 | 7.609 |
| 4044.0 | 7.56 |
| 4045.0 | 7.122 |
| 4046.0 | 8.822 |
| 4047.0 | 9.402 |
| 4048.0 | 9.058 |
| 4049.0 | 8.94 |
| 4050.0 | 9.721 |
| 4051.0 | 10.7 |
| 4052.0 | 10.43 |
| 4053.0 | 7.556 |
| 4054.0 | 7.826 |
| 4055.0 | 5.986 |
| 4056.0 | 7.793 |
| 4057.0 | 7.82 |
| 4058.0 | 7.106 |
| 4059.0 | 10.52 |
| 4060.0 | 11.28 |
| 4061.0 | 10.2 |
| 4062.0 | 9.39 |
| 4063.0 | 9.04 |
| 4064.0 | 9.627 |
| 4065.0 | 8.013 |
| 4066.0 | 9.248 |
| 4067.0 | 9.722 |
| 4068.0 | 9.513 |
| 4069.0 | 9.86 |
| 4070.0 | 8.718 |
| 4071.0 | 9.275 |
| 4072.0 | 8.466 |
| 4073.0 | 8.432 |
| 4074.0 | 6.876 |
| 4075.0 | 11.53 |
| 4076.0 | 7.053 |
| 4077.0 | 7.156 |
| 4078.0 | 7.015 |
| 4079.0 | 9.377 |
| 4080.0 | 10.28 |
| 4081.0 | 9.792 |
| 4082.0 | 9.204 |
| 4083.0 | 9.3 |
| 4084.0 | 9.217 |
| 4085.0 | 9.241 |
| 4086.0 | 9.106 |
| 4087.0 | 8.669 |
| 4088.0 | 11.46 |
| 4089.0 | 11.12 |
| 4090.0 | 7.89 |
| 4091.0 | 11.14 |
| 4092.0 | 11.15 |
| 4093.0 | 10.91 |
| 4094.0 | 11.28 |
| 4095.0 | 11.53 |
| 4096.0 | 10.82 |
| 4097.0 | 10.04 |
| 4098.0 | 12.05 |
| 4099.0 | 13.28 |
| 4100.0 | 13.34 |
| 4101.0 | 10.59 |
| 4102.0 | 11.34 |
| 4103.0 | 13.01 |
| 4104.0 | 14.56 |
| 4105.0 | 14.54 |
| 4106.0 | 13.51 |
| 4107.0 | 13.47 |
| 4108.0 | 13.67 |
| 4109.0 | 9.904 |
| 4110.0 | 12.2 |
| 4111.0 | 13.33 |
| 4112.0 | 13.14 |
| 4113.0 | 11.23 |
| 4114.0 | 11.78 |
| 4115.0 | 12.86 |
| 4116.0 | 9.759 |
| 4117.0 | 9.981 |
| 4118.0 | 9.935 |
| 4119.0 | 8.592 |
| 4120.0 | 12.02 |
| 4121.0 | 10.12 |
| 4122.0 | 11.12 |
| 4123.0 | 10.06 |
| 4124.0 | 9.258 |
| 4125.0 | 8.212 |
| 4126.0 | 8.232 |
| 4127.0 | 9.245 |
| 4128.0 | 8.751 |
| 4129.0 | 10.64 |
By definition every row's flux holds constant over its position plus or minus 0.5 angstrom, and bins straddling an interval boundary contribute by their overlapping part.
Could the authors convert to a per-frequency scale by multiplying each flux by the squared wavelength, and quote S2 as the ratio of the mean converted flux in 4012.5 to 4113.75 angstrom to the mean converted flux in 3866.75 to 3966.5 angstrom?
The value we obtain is 1.1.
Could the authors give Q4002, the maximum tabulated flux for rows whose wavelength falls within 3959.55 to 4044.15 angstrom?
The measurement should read 14.06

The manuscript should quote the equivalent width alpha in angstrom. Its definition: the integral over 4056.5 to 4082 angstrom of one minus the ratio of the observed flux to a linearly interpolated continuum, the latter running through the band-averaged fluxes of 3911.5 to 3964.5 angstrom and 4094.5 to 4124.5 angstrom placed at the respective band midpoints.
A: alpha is 4.7 angstrom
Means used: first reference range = 8.9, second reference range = 11.7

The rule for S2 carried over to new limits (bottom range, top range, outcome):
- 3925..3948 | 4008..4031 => 1.12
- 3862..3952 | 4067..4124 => 1.18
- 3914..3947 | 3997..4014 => 1.12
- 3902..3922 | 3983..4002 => 1.06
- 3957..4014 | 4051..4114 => 1.07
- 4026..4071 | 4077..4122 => 1.25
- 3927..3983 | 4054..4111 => 1.09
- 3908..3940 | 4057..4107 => 1.27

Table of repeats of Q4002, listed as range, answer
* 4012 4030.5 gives 12.12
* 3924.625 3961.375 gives 12.92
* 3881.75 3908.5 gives 15.65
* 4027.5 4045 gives 12.67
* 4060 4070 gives 11.28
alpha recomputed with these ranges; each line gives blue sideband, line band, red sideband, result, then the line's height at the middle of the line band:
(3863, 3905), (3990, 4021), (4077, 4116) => 6.2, 11.2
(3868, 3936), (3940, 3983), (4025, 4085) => -3.3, 9.62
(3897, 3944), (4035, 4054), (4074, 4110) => 2.4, 10.3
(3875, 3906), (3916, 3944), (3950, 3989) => 6.8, 11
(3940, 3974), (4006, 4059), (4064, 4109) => 6.6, 10.2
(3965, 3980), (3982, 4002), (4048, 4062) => 2.5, 10.9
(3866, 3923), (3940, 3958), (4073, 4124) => 2.0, 10.6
